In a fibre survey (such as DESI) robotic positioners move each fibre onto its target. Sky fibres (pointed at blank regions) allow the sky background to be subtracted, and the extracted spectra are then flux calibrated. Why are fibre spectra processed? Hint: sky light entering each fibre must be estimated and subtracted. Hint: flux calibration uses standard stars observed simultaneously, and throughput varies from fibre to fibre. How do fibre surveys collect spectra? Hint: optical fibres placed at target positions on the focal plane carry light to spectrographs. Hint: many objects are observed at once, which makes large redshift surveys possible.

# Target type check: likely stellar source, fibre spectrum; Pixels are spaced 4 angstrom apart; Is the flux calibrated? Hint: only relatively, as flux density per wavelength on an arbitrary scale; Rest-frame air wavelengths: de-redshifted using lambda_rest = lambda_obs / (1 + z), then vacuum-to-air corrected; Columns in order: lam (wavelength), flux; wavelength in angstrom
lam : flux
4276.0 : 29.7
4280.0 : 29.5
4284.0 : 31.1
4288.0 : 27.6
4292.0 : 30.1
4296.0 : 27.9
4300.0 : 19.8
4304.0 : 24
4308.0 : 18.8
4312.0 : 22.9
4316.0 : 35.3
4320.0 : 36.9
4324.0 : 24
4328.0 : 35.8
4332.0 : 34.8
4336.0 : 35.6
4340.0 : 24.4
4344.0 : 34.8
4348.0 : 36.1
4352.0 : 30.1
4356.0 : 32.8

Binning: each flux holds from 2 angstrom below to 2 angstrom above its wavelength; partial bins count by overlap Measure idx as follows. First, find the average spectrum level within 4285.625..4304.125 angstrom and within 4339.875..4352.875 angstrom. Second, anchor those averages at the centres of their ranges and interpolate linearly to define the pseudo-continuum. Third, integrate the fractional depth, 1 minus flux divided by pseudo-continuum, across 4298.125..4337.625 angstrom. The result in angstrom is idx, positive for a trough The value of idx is 0.6 angstrom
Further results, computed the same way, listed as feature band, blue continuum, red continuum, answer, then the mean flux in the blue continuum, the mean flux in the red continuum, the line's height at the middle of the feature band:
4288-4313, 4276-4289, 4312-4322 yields 5.7 angstrom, 29.6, 33.5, 31.6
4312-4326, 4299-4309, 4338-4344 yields -4.1 angstrom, 21.2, 27.9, 23.9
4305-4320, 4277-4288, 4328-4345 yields 2.1 angstrom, 29.8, 32.7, 31.4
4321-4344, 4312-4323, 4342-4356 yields 1.1 angstrom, 32.6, 33.5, 33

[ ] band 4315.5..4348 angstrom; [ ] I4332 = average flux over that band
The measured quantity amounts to 32.8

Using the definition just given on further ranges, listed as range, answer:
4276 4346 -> 29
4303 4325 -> 27.3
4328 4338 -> 35.3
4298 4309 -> 21.1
